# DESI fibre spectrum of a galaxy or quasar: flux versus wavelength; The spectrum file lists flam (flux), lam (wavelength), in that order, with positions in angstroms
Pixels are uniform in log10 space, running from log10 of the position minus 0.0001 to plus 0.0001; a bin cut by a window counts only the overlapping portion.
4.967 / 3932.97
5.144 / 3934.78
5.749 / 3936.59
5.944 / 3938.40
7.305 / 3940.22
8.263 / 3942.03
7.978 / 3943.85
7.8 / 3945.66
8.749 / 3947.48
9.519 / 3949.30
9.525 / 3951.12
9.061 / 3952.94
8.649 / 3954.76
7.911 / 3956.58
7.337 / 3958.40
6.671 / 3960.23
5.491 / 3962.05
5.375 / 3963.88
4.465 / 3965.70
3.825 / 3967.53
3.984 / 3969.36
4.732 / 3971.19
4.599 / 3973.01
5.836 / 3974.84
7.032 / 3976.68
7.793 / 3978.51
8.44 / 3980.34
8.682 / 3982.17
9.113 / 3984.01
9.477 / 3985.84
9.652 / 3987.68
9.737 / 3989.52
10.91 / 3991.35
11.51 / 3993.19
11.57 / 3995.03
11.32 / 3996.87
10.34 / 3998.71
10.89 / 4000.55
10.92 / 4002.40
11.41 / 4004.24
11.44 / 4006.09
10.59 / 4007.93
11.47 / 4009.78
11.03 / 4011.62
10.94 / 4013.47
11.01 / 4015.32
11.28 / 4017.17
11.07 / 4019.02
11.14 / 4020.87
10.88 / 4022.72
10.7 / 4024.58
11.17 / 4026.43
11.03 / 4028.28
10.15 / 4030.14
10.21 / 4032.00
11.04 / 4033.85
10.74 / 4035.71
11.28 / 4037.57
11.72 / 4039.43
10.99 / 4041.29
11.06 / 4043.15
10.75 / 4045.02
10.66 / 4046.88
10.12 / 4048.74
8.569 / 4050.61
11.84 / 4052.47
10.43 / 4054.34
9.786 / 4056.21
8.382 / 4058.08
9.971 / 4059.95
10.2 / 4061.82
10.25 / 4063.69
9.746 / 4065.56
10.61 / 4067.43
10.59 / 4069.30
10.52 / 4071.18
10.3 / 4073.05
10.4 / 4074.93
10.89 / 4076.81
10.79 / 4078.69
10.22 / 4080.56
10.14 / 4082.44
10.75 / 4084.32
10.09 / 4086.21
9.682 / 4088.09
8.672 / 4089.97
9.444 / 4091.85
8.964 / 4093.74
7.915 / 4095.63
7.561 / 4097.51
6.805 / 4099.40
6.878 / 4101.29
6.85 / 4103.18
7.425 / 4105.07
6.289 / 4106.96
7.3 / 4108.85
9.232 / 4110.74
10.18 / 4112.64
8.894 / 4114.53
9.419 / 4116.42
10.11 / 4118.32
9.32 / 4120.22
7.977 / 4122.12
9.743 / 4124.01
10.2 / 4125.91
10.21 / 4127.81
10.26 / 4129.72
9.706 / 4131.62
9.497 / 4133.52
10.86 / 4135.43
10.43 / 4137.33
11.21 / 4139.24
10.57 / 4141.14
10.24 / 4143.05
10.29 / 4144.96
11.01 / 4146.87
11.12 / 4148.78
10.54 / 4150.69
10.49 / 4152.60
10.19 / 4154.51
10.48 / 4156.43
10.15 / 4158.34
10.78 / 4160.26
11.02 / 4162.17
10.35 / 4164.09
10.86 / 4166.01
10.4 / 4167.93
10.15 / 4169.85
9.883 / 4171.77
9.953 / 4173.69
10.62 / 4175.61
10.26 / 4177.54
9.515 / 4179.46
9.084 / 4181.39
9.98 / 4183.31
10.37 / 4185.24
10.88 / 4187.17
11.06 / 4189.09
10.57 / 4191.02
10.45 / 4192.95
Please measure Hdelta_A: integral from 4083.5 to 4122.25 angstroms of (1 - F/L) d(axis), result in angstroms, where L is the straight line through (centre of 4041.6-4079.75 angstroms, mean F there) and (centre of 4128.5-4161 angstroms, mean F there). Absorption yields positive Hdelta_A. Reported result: 6.8 angstroms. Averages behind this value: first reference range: 10.3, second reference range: 10.5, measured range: 8.56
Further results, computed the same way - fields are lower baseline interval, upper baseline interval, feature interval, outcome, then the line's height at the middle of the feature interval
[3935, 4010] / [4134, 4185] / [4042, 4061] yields -2.1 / 9.16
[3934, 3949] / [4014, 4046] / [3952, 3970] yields 3.8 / 8.05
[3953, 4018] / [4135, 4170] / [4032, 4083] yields -4.9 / 9.54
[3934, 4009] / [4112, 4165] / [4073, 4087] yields -1.4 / 9.49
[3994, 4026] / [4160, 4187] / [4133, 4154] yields -0.4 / 10.4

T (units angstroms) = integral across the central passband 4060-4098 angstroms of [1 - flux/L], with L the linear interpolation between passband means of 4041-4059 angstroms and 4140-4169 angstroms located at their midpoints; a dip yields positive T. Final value 1.5 angstroms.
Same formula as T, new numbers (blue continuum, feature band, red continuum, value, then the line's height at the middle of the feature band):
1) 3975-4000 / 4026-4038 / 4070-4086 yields -0.90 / 10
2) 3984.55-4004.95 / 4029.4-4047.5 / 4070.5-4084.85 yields -0.50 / 10.6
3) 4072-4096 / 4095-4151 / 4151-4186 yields 4.52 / 10.1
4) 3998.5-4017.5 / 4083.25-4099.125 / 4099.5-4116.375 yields -1.11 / 8.44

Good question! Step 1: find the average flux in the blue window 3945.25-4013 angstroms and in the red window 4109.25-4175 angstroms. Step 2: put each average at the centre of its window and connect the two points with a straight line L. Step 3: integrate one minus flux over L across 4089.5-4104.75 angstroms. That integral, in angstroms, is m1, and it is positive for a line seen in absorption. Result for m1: 2.9 angstroms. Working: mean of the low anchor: 8.59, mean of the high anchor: 10.1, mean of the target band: 7.84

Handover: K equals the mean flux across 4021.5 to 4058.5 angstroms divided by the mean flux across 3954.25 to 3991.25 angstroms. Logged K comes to 1.51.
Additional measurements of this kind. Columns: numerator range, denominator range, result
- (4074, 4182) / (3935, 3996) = 1.27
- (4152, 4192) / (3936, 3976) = 1.53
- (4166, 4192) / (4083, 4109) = 1.24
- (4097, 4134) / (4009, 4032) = 0.79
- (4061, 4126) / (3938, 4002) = 1.15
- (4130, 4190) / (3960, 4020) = 1.17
